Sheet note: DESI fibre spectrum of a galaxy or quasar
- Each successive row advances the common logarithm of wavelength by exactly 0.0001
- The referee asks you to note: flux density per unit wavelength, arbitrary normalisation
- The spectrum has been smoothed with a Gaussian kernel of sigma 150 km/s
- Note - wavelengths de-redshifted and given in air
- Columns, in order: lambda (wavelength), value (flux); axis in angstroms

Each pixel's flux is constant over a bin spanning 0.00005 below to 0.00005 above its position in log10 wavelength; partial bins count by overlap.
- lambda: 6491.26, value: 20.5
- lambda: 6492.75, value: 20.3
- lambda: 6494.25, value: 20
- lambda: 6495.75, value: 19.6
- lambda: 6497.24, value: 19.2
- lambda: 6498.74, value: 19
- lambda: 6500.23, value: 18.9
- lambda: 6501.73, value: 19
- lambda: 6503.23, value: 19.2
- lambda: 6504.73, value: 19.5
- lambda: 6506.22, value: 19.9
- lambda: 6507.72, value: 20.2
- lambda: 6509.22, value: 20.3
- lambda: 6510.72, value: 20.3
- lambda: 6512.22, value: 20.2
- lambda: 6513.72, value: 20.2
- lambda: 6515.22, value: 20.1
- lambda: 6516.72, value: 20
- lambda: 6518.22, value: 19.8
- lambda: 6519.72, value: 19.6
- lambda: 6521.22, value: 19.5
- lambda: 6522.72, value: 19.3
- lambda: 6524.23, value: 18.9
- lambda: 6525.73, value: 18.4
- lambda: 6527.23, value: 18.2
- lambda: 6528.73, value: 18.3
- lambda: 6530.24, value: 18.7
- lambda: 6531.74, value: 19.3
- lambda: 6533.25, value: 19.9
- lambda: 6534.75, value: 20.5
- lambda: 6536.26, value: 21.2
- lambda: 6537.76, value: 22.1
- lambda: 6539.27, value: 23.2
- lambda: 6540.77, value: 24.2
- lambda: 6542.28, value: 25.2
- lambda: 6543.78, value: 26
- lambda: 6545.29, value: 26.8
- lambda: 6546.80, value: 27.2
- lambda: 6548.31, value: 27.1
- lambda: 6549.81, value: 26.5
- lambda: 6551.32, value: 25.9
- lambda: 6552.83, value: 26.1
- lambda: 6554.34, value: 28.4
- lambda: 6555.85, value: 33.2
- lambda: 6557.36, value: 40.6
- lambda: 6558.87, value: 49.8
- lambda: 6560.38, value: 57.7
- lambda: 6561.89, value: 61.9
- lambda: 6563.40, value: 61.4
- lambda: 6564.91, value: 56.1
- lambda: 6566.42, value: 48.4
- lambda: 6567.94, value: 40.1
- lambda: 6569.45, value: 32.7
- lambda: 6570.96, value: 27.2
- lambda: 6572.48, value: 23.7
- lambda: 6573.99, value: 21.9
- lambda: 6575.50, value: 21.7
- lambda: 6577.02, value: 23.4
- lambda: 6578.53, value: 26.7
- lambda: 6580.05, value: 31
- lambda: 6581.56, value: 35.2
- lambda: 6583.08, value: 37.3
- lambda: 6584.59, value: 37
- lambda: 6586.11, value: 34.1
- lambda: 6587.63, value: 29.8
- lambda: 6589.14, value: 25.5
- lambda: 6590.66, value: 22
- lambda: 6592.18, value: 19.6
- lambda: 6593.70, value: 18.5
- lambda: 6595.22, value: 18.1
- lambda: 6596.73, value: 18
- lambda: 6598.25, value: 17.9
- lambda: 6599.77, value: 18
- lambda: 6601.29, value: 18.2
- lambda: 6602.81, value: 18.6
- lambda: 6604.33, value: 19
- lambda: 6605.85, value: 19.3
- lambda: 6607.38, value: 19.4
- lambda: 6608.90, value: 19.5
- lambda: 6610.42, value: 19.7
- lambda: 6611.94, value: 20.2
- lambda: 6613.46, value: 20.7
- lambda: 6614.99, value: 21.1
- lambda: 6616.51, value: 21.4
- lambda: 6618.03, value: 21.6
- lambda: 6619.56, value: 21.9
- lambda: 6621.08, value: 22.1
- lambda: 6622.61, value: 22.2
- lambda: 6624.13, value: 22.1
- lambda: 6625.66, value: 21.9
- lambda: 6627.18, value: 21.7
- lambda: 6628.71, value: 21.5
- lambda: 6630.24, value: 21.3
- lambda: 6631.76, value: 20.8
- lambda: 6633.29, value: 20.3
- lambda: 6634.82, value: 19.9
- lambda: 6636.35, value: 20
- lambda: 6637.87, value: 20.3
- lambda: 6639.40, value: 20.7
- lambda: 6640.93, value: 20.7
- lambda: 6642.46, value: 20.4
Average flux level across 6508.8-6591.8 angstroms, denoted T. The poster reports 28.4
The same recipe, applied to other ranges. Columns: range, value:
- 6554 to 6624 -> 28.7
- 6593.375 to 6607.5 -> 18.5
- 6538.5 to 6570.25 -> 36.6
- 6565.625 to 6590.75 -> 30.7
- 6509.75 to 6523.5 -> 19.9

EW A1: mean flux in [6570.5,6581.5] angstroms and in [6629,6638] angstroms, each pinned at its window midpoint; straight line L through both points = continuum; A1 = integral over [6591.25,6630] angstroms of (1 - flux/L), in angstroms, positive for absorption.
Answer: 4.03 angstroms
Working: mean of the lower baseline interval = 25.7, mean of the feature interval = 20.1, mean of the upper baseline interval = 20.5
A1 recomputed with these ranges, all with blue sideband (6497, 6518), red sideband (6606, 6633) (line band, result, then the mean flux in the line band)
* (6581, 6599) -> -4.6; 26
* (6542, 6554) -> -3.7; 26.5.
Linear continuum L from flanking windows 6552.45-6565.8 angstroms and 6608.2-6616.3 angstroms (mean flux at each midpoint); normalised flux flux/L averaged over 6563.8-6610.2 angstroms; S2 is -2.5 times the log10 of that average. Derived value 0.24 mag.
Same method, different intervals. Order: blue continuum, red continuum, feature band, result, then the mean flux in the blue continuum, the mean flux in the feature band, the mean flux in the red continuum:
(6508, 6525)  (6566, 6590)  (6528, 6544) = 0.09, 19.8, 21.6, 30.7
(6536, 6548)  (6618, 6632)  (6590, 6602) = 0.21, 24.7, 18.8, 21.7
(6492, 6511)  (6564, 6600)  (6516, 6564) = -0.13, 19.6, 27.6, 28.8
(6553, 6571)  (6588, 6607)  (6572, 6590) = 0.06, 44.9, 29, 19.6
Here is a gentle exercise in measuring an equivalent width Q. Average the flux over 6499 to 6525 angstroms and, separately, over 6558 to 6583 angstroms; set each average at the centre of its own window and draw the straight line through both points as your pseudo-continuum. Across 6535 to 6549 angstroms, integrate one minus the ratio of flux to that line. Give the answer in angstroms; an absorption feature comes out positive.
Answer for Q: 2.3 angstroms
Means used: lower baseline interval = 19.7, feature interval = 24.6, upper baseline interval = 38.6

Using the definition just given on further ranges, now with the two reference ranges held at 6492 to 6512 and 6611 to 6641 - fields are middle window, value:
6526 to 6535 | 0.43 angstroms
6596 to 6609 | 1.39 angstroms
